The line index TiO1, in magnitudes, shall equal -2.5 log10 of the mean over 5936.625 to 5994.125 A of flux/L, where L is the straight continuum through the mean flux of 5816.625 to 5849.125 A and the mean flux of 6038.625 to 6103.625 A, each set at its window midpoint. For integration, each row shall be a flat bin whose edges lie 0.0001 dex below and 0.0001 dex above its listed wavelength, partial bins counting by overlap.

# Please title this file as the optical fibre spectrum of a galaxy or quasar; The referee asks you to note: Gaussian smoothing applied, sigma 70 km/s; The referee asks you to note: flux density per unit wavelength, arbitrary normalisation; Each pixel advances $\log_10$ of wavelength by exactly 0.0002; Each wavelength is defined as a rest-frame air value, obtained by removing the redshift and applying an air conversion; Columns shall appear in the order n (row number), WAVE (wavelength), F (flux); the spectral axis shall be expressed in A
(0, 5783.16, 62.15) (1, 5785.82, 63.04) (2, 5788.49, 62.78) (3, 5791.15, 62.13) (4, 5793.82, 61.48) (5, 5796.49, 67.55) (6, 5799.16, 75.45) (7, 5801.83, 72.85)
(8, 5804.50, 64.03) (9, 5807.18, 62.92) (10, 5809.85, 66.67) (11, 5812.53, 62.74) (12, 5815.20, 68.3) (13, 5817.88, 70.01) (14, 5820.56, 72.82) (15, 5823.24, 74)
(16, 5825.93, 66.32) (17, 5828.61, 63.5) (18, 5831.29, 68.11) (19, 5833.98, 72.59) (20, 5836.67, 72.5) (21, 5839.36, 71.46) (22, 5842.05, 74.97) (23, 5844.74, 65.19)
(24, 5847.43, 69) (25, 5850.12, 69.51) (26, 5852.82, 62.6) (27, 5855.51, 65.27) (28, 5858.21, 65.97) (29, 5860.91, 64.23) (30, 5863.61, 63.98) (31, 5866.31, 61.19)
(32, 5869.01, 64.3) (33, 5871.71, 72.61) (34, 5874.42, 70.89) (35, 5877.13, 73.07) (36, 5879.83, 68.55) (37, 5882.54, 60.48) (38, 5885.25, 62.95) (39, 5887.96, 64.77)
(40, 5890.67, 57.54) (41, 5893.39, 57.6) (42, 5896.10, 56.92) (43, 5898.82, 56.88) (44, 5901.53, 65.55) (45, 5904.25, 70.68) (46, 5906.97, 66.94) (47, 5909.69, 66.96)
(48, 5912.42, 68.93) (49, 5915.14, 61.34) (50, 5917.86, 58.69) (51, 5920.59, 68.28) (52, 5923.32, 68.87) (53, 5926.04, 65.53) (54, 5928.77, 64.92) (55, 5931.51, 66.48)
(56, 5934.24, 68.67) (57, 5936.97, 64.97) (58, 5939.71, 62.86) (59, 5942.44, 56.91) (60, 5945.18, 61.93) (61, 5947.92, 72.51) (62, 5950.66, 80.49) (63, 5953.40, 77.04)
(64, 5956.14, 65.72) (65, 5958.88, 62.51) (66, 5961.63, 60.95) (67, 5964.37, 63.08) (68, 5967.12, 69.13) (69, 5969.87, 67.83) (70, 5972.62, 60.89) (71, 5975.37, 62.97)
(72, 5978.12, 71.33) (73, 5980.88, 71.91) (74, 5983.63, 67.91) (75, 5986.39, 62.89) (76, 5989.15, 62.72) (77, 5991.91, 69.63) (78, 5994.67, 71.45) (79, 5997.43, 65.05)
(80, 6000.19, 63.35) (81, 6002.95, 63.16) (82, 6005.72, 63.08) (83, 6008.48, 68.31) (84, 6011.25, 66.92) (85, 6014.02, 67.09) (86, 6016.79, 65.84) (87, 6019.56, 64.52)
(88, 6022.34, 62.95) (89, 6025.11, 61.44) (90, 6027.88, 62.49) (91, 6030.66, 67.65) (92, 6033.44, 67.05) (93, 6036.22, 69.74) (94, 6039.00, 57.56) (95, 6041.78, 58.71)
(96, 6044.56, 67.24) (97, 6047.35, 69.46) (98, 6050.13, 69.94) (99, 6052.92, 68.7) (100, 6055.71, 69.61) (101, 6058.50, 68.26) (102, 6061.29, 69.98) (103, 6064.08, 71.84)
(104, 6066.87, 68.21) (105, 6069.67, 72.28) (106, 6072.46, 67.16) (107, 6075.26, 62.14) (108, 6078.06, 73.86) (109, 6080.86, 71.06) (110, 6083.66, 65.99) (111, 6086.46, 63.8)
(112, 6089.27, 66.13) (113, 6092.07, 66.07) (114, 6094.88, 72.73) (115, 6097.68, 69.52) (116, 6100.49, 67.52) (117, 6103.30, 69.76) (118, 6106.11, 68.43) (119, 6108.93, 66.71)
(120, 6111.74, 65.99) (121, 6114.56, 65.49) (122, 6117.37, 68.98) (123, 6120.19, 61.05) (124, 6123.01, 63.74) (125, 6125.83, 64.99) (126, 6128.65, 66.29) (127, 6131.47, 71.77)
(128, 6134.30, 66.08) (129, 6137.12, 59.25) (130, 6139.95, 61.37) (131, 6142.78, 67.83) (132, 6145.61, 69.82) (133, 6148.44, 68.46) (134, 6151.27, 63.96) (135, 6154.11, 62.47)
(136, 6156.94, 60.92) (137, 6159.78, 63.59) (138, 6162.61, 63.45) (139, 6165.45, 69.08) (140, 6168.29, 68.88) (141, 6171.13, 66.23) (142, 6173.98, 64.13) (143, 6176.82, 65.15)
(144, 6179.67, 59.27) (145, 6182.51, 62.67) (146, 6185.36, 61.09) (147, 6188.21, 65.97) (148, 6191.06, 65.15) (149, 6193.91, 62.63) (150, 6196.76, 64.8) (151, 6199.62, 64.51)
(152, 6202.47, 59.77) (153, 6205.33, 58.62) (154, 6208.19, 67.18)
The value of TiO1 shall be 0.037 mag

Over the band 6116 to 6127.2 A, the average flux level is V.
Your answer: 64.7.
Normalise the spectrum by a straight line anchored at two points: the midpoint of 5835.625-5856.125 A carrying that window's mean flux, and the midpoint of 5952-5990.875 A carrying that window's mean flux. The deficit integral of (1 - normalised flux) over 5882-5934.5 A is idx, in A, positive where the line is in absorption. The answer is 2.8 A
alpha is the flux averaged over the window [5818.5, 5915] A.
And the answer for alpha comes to 66.5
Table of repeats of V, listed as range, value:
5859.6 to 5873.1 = 65.3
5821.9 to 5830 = 67.9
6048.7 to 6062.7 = 69.3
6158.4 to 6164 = 63.6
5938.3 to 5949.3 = 63.6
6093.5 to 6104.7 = 69.9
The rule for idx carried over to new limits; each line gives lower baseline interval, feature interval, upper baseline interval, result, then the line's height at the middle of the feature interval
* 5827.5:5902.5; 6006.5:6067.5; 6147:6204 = -1.5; 64.9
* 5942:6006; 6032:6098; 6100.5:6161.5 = -1.7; 66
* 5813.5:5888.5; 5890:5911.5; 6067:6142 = 1.6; 67.6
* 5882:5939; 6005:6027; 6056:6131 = 0.4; 66.1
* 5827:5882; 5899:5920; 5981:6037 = 0.6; 67.1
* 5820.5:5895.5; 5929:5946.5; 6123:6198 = 0.7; 66.3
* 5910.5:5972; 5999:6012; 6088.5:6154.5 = 0.3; 66.3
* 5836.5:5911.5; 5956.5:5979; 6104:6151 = 0.4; 65.8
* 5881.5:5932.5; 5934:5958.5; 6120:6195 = -1.5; 63.9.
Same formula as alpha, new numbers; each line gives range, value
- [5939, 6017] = 66.4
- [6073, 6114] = 67.8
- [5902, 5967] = 66.4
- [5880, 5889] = 63.4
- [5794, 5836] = 68.4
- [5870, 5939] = 65.1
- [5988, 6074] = 66.5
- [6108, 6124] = 65.3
